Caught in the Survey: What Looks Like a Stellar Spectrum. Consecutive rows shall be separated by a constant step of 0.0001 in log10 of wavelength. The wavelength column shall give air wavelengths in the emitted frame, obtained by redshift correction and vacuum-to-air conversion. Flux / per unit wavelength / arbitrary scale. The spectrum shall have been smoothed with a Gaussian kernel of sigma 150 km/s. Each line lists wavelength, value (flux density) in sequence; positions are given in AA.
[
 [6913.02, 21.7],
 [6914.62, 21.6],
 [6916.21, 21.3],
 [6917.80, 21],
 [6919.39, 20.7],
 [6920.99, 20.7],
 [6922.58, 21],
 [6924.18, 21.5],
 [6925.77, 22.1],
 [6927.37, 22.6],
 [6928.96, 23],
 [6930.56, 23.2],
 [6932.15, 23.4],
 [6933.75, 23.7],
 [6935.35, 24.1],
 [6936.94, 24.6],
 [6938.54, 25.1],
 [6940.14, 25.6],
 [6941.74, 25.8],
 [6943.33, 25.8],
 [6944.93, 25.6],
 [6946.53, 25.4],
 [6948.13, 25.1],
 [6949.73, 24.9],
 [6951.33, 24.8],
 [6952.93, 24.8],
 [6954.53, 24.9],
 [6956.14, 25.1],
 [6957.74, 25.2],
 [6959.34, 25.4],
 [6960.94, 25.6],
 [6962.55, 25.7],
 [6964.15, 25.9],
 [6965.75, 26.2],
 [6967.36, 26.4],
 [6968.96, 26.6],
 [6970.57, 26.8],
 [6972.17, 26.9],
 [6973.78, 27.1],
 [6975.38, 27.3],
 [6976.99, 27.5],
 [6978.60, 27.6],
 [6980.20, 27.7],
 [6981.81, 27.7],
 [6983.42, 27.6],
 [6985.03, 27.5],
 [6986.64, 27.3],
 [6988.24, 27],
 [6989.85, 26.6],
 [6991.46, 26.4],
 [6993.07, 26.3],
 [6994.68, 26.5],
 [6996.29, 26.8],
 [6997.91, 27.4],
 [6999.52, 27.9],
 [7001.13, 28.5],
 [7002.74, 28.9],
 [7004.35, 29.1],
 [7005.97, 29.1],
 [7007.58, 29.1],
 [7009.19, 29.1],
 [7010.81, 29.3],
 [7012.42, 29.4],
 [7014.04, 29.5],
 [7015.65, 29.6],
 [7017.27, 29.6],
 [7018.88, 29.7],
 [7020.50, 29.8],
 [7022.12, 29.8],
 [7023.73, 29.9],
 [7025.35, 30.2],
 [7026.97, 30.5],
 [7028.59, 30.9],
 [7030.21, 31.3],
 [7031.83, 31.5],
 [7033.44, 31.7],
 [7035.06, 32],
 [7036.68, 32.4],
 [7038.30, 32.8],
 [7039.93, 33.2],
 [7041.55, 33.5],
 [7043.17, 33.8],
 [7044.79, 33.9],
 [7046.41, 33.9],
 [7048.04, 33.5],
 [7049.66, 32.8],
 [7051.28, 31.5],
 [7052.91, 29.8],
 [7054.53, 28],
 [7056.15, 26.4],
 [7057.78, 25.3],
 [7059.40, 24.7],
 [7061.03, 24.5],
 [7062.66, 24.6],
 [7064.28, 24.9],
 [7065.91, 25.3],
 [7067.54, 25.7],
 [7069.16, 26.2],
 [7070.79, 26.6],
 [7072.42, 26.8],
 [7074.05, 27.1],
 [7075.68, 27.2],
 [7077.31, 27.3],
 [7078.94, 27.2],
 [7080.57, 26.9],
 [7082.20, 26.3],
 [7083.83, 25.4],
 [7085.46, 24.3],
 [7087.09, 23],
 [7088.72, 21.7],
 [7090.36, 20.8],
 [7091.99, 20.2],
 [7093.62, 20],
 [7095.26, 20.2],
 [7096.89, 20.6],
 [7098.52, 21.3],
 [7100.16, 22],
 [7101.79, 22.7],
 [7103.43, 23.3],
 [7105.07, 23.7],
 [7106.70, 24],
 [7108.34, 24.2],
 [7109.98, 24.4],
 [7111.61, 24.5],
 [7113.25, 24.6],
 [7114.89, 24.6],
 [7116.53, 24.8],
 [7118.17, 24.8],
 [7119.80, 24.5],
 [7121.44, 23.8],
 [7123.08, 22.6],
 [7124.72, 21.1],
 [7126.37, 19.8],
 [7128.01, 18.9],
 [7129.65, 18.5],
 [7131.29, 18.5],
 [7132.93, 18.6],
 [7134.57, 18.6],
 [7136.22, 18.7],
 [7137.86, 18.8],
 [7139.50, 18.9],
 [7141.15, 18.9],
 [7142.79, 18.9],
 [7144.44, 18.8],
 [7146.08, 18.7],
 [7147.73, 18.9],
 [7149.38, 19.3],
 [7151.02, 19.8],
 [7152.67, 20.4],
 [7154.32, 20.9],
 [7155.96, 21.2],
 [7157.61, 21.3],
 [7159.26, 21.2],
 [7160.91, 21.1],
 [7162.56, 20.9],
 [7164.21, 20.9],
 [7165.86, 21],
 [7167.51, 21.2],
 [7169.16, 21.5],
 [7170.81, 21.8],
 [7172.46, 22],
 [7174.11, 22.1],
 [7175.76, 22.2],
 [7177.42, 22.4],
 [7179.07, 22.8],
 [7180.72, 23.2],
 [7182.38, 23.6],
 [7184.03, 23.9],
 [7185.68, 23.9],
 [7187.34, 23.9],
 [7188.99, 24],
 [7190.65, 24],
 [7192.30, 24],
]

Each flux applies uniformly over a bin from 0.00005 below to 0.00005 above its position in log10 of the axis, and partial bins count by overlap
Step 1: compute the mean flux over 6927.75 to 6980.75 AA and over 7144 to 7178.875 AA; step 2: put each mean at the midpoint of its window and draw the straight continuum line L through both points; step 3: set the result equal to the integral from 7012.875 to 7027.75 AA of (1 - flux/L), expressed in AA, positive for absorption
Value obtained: -3.6 AA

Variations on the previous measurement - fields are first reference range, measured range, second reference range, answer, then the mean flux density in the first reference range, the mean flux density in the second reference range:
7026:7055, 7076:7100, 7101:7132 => 2.8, 32.1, 22.8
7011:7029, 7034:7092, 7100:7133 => -2.5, 29.9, 22.7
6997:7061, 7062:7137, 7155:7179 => 7.3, 30.2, 21.5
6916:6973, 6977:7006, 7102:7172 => -4.8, 24.4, 21.2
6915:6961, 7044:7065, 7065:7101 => -4.1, 23.8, 24.2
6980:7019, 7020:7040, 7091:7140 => -3.6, 28.1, 21.7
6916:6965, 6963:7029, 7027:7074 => -3.2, 24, 29.5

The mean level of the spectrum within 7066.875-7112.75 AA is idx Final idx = 24.1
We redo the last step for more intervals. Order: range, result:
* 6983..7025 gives 28.4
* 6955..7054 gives 29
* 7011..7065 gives 30.1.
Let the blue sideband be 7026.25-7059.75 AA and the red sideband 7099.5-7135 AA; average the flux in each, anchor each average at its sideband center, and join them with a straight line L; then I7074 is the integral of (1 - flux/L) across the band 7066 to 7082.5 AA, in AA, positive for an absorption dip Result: 0.5 AA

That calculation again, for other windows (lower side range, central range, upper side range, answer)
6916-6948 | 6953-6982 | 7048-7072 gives -2.3 AA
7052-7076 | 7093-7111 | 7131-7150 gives 0.0 AA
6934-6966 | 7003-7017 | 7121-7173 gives -3.3 AA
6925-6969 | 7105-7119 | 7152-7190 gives -1.0 AA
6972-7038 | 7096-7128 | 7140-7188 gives 0.8 AA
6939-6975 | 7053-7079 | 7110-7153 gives -4.1 AA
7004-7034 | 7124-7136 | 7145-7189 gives 2.3 AA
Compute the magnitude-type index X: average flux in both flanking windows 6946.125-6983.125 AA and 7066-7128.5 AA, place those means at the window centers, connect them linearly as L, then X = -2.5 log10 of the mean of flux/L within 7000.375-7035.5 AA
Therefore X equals -0.187 mag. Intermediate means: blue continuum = 26.1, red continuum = 23.8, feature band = 29.9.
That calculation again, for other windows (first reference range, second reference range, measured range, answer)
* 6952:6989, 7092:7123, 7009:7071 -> -0.20 mag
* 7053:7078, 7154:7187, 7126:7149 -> 0.23 mag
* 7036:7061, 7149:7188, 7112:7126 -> 0.08 mag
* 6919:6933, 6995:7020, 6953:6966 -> -0.03 mag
